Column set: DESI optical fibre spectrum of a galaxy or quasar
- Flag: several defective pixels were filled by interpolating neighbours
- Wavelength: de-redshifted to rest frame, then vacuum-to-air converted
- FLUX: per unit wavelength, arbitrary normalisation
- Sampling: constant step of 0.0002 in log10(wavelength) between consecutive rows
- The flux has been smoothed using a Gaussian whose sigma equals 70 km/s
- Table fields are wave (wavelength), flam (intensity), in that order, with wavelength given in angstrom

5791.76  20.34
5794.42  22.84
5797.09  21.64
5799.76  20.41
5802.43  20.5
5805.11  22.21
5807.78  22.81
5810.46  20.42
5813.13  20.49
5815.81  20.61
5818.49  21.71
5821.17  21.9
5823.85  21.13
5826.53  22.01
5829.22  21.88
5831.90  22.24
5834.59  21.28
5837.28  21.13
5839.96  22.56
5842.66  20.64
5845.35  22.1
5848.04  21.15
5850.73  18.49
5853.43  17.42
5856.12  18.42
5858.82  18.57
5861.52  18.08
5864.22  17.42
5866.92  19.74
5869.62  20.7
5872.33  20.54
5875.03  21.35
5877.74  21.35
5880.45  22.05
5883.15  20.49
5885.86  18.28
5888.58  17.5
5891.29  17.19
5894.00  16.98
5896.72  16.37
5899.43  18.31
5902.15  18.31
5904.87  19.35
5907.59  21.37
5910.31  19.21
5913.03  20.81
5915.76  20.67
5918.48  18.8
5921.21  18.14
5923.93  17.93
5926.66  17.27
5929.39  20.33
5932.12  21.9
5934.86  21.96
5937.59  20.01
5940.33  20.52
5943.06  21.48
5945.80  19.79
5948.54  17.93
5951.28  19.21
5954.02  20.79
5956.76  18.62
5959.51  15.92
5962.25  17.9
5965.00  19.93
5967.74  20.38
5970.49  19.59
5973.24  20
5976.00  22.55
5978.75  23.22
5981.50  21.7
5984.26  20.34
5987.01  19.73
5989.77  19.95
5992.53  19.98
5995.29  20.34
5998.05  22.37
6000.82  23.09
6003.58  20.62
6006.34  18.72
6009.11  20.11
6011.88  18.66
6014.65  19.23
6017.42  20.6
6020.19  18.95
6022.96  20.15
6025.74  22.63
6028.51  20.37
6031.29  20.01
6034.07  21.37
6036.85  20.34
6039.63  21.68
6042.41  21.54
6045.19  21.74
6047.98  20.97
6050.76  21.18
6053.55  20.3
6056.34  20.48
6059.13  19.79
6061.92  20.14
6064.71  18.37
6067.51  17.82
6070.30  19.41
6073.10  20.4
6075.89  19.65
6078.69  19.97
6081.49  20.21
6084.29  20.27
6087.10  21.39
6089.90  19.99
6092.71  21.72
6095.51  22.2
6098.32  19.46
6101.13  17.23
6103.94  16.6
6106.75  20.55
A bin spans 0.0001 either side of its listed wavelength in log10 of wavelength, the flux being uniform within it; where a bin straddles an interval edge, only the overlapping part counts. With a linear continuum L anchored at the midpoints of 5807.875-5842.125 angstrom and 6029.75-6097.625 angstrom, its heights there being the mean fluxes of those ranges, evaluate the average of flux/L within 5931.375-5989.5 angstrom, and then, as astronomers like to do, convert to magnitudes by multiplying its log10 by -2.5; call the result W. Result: 0.040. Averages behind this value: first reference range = 21.5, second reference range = 20.4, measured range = 20.1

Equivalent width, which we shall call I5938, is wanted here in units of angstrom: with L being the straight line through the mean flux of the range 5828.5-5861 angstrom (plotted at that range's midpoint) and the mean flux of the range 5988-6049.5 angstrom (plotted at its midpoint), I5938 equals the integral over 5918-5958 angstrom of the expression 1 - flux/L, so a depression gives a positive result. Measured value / 1.6 angstrom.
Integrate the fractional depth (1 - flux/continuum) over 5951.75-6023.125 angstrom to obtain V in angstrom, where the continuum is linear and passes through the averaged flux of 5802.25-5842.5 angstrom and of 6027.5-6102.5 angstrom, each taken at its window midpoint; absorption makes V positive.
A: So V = 2.0 angstrom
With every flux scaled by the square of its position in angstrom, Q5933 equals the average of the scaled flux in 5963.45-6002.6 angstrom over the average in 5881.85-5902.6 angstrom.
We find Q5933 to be 1.21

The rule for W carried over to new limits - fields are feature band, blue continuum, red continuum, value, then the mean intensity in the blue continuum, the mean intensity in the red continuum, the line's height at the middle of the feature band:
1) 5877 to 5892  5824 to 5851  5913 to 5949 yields 0.06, 21.5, 19.8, 20.6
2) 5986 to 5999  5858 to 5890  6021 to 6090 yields -0.01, 19.7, 20.4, 20.2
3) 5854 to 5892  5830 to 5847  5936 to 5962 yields 0.08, 21.7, 19.3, 20.9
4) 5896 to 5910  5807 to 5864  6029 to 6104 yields 0.09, 20.6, 20.2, 20.5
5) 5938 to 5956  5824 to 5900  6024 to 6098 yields 0.01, 19.8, 20.5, 20.1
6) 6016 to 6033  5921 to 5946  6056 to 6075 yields -0.05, 20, 19.4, 19.6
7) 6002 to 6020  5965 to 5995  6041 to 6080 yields 0.04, 20.7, 20.1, 20.5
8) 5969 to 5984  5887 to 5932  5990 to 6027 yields -0.08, 18.7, 20.4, 19.9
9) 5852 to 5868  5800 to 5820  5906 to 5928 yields 0.12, 21.2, 19.3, 20.3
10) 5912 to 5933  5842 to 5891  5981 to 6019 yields 0.03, 19.6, 20.3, 19.9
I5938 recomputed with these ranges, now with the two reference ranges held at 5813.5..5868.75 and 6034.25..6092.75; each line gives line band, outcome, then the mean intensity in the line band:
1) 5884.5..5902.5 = 2.5 angstrom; 17.5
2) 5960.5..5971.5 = 0.6 angstrom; 19.3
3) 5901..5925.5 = 1.2 angstrom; 19.4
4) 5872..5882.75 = -0.5 angstrom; 21.3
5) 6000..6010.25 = -0.1 angstrom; 20.5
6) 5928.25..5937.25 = -0.4 angstrom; 21.3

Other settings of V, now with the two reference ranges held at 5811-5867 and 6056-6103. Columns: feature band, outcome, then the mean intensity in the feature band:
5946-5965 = 1.5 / 18.6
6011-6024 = 0.3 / 19.5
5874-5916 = 2.1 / 19.3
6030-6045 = -0.8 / 21.1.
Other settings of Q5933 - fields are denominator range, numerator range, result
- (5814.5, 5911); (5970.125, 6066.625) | 1.09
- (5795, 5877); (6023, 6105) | 1.06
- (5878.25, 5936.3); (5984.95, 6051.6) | 1.11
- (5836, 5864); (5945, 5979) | 1.03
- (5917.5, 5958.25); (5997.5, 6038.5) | 1.07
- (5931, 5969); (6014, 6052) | 1.08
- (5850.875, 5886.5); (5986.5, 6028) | 1.09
